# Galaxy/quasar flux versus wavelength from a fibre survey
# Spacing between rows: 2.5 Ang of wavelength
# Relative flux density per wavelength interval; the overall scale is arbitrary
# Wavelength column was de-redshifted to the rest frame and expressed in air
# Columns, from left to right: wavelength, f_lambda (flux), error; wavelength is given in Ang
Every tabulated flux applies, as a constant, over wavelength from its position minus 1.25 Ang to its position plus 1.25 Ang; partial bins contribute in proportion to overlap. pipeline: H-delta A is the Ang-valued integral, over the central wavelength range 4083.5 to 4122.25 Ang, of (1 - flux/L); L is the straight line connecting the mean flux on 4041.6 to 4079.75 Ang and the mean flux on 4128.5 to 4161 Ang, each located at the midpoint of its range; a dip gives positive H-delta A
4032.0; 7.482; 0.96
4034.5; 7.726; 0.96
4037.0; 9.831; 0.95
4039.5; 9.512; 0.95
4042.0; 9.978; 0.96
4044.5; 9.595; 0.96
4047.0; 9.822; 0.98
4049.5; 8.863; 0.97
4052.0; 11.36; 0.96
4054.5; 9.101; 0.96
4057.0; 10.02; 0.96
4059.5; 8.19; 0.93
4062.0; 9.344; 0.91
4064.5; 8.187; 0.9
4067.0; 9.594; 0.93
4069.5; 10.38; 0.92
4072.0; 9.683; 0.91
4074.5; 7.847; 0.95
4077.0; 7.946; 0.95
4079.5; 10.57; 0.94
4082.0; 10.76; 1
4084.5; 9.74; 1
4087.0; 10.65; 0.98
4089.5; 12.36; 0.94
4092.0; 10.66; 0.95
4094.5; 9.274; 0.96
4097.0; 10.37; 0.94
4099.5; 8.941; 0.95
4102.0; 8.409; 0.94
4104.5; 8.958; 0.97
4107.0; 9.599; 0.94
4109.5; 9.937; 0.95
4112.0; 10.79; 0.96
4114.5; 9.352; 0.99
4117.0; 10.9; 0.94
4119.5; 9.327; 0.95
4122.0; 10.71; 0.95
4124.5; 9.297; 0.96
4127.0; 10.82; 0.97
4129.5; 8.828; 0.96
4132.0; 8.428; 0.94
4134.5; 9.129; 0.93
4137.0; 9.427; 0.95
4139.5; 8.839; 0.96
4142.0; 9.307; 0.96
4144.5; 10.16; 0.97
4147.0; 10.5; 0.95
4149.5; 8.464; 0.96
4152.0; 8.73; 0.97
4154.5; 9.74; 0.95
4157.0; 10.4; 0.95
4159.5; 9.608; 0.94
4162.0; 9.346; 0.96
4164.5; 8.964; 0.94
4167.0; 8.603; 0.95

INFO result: -2.6 Ang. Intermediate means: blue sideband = 9.36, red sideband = 9.35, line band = 9.98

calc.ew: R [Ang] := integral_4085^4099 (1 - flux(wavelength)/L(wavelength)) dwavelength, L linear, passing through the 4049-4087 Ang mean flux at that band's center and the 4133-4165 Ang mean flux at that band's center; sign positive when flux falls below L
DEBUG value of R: -1.5 Ang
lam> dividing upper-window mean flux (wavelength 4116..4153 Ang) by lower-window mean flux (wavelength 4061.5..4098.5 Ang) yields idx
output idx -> 1.0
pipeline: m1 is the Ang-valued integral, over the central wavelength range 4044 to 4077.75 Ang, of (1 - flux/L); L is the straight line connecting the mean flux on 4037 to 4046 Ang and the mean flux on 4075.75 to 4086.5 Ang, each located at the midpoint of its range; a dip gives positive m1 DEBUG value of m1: 1.6 Ang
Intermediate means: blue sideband 9.72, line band 9.29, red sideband 9.82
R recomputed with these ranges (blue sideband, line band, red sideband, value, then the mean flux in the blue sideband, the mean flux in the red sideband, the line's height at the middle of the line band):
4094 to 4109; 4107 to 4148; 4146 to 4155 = -1.9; 9.29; 9.29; 9.29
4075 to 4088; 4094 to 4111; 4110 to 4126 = 1.0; 9.8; 10.1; 9.95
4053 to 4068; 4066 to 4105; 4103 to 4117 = -1.3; 9.1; 9.81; 9.46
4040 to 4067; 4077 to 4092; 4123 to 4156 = -1.8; 9.45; 9.38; 9.43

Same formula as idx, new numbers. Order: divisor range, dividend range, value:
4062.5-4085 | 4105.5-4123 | 1.07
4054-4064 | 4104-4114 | 1.08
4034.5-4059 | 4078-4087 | 1.07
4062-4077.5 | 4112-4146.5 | 1.07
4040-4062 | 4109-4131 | 1.04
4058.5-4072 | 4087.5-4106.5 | 1.07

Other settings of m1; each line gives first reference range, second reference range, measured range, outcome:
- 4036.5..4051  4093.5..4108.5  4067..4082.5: -0.08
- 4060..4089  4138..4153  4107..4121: -0.88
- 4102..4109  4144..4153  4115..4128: -1.22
